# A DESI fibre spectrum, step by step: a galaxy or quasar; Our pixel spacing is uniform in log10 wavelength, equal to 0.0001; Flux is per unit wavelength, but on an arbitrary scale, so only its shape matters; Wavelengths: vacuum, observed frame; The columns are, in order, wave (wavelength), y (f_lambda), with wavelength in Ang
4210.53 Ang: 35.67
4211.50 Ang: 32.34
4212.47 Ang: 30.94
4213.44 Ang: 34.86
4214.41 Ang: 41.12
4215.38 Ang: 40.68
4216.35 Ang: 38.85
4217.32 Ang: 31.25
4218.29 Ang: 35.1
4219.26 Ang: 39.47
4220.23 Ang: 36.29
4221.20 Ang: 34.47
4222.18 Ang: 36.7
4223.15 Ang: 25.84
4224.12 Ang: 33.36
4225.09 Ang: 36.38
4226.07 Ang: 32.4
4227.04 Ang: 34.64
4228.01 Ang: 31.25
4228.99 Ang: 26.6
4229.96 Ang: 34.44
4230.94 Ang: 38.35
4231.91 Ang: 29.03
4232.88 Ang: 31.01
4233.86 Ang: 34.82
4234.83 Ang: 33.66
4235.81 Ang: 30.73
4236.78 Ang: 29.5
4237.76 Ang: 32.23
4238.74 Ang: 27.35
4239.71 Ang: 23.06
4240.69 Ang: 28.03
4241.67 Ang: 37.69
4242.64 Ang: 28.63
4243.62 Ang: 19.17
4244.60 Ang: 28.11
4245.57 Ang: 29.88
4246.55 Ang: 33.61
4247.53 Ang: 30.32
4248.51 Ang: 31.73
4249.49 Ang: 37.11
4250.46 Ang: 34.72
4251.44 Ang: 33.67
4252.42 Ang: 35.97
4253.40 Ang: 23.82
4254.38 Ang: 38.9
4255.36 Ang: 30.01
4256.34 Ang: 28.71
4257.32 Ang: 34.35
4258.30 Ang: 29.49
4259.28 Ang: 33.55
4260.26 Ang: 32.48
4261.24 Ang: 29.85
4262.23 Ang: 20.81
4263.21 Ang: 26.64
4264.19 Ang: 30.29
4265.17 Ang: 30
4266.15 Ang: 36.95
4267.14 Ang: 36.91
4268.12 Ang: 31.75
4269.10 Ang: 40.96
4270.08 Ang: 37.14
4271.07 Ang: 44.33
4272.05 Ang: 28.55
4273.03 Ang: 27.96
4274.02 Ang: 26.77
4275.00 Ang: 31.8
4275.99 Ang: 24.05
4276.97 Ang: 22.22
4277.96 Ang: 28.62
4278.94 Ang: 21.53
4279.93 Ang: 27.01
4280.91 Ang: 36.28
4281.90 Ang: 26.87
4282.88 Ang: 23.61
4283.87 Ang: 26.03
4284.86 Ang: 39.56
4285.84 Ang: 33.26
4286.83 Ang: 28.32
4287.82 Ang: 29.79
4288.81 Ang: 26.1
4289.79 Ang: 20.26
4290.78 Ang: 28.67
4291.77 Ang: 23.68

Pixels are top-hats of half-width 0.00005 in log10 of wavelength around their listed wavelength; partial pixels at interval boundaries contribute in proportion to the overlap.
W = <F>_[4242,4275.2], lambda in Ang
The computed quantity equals 31.7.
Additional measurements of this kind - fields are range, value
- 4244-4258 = 32.1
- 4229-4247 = 30.4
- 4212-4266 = 32.1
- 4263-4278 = 31.7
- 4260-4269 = 31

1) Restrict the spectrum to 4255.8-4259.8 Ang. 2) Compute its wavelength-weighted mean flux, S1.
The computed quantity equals 31.5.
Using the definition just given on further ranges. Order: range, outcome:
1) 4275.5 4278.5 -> 24.9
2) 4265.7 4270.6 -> 36.7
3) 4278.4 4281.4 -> 28.3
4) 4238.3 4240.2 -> 25.2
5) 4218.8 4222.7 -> 36.6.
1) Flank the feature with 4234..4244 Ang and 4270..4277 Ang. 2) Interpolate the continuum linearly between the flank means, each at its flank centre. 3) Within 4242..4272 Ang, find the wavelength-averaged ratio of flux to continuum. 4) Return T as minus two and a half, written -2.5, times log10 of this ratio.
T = -0.07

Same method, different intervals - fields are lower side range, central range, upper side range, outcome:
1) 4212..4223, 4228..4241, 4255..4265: 0.09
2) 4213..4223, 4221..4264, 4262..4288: 0.09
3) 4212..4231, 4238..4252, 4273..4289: 0.06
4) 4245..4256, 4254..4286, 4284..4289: 0.04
